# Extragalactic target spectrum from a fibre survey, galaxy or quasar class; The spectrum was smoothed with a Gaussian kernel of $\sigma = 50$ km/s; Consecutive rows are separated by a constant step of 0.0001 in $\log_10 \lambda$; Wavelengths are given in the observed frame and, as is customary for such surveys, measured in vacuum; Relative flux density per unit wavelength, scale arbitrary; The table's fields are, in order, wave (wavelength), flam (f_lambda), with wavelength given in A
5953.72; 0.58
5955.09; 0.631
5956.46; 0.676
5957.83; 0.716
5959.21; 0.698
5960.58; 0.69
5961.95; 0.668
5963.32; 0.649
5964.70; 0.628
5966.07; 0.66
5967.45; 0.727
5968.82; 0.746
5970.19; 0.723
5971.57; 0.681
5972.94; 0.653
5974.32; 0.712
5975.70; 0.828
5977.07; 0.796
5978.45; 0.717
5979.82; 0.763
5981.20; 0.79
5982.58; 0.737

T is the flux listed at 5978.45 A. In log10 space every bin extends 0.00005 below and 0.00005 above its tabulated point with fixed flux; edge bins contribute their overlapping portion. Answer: 0.717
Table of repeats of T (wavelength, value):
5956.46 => 0.676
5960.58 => 0.69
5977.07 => 0.796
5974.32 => 0.712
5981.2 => 0.79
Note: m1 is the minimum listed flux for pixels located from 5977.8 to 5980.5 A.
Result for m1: 0.717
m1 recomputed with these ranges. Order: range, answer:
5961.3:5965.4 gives 0.628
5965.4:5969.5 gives 0.66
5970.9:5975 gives 0.653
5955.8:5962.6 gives 0.668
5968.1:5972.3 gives 0.681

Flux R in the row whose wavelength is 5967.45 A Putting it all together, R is 0.727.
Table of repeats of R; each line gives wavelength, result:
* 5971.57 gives 0.681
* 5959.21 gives 0.698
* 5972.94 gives 0.653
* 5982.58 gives 0.737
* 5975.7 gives 0.828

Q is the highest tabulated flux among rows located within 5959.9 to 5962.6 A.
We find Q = 0.69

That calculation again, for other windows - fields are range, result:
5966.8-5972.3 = 0.746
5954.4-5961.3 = 0.716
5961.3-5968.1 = 0.727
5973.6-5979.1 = 0.828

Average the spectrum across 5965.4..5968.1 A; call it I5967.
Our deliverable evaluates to 0.692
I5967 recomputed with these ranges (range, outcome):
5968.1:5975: 0.704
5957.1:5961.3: 0.701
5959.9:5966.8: 0.659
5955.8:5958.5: 0.697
